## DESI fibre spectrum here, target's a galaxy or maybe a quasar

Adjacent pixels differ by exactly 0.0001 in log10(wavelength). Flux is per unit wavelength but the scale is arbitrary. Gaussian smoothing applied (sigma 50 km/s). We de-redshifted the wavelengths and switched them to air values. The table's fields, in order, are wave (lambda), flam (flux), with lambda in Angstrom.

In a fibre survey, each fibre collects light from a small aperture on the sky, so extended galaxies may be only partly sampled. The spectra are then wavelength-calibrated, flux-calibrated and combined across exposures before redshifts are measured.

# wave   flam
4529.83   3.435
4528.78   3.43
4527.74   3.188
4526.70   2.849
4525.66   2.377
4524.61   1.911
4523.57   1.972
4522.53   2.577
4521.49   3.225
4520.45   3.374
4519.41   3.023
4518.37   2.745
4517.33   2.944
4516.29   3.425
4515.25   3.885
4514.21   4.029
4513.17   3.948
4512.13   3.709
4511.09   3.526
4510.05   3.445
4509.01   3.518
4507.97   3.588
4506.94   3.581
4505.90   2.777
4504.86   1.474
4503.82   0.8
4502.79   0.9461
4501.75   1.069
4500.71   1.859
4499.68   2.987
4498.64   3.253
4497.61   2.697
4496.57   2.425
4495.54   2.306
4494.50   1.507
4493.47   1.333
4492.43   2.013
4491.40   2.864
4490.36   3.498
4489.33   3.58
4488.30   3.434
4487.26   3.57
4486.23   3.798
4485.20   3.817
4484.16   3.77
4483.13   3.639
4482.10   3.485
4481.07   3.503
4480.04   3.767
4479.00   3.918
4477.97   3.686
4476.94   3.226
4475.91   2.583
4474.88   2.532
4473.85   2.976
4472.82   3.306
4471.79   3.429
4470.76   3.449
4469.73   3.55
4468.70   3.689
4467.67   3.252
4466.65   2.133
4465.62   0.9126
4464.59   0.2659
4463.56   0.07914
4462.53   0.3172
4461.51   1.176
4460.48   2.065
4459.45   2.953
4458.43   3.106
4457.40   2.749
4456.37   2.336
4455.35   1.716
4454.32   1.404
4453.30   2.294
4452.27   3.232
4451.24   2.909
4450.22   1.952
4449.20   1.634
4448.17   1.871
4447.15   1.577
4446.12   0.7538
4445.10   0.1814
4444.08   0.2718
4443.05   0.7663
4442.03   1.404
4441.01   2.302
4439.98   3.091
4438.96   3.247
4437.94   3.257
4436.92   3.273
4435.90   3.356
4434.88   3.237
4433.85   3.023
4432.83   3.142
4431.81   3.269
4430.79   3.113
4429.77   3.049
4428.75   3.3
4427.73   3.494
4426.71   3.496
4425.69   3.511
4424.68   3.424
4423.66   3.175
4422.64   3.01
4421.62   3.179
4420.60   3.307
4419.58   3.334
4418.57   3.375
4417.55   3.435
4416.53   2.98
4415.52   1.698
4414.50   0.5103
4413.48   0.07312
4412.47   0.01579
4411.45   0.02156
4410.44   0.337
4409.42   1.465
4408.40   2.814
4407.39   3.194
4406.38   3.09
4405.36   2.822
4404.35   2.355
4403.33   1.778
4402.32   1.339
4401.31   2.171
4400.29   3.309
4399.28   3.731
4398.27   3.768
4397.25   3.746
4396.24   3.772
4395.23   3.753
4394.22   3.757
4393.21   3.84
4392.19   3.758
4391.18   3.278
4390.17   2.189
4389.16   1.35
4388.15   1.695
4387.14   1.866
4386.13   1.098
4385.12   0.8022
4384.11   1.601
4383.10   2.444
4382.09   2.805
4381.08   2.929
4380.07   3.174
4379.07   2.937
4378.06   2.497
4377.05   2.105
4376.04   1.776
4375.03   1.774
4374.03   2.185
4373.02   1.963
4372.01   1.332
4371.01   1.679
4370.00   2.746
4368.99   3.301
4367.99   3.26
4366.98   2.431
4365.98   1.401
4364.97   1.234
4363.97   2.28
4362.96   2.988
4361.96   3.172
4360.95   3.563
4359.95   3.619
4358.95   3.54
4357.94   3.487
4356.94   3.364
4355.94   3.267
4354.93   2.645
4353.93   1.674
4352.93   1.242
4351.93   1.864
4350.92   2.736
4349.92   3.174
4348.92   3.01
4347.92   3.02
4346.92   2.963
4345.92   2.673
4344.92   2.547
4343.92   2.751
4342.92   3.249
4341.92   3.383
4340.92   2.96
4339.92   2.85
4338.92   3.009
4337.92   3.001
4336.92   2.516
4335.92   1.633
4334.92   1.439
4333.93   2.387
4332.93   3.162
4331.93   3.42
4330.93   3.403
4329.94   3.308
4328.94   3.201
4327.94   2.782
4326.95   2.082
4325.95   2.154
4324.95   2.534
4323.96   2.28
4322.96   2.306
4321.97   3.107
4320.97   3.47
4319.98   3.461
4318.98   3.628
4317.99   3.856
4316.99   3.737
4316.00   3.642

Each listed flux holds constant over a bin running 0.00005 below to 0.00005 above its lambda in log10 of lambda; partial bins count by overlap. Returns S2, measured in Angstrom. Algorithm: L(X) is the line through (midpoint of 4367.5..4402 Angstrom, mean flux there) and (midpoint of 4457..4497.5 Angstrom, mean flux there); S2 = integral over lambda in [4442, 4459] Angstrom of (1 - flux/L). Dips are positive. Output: 5.8 Angstrom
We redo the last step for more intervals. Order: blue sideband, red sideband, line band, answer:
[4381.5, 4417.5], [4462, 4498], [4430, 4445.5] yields 0.2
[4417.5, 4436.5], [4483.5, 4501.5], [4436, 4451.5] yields 6.1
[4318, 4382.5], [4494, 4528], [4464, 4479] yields -0.4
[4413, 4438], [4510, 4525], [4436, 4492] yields 9.3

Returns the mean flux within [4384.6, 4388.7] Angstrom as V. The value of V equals 1.37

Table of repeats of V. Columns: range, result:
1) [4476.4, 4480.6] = 3.64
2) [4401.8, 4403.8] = 1.57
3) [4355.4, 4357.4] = 3.3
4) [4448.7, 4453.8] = 2.41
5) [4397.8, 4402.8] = 2.87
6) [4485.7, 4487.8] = 3.68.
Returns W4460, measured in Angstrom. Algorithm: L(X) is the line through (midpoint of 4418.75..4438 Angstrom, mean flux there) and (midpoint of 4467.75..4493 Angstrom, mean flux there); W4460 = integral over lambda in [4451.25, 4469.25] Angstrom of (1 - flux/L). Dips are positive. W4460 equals 7.1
